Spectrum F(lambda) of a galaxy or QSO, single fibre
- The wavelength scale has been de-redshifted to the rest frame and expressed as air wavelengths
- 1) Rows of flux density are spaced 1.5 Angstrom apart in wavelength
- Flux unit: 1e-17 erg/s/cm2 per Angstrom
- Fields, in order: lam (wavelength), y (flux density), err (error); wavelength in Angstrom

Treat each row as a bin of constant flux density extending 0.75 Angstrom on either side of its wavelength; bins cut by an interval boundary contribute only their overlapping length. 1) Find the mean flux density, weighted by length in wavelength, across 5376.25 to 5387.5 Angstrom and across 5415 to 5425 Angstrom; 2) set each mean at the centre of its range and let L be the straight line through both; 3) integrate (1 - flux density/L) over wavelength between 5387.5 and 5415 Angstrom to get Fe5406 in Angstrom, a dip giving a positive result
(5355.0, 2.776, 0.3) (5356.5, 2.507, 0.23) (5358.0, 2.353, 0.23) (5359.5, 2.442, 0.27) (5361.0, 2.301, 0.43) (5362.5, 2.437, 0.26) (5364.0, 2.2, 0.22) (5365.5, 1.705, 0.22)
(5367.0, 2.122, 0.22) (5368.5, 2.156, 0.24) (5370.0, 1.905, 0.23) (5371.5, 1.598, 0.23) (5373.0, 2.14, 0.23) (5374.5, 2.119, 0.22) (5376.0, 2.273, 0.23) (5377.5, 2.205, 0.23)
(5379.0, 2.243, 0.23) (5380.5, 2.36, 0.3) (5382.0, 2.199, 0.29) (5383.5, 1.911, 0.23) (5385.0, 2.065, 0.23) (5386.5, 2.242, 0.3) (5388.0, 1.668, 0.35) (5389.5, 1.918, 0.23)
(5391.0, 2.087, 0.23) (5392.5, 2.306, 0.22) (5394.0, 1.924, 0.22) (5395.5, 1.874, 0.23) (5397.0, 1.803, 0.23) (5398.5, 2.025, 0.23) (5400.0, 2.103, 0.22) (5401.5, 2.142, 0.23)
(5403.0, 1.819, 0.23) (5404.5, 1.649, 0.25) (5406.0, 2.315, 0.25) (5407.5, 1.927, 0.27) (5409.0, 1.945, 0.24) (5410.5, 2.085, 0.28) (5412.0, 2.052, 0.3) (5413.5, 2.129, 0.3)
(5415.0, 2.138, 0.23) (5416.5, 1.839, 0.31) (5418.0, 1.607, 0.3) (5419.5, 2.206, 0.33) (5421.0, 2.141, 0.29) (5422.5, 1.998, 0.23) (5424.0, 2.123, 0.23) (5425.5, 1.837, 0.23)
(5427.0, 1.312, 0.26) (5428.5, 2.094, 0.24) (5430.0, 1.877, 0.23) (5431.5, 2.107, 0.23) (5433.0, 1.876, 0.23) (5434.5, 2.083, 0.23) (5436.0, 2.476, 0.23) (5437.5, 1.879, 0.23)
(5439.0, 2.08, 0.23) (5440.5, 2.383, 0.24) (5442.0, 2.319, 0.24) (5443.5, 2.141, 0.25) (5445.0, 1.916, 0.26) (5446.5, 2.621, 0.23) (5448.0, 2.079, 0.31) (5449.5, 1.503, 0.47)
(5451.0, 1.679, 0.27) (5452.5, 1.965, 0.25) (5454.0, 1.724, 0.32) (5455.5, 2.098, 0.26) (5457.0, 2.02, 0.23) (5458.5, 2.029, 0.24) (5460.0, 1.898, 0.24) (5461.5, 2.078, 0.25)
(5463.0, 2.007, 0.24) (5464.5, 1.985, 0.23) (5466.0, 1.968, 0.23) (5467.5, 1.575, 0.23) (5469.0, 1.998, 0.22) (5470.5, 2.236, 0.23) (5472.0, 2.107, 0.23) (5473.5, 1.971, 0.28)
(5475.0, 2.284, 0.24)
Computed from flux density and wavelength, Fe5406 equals 1.1 Angstrom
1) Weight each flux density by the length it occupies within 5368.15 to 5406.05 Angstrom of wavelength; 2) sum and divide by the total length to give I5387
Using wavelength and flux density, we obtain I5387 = 2.03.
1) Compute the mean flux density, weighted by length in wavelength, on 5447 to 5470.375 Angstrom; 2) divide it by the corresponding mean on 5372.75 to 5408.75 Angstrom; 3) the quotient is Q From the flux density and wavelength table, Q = 0.9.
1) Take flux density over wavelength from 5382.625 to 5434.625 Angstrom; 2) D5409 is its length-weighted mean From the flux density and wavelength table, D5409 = 1.98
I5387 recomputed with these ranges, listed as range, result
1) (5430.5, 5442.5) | 2.14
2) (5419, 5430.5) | 1.94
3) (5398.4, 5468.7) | 2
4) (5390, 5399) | 2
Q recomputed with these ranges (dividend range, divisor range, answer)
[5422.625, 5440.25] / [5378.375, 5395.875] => 0.96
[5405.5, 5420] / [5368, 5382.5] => 0.95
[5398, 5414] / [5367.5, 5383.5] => 0.96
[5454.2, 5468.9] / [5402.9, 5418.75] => 1.00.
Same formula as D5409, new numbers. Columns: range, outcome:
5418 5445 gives 2.04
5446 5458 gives 1.95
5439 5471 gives 2.01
